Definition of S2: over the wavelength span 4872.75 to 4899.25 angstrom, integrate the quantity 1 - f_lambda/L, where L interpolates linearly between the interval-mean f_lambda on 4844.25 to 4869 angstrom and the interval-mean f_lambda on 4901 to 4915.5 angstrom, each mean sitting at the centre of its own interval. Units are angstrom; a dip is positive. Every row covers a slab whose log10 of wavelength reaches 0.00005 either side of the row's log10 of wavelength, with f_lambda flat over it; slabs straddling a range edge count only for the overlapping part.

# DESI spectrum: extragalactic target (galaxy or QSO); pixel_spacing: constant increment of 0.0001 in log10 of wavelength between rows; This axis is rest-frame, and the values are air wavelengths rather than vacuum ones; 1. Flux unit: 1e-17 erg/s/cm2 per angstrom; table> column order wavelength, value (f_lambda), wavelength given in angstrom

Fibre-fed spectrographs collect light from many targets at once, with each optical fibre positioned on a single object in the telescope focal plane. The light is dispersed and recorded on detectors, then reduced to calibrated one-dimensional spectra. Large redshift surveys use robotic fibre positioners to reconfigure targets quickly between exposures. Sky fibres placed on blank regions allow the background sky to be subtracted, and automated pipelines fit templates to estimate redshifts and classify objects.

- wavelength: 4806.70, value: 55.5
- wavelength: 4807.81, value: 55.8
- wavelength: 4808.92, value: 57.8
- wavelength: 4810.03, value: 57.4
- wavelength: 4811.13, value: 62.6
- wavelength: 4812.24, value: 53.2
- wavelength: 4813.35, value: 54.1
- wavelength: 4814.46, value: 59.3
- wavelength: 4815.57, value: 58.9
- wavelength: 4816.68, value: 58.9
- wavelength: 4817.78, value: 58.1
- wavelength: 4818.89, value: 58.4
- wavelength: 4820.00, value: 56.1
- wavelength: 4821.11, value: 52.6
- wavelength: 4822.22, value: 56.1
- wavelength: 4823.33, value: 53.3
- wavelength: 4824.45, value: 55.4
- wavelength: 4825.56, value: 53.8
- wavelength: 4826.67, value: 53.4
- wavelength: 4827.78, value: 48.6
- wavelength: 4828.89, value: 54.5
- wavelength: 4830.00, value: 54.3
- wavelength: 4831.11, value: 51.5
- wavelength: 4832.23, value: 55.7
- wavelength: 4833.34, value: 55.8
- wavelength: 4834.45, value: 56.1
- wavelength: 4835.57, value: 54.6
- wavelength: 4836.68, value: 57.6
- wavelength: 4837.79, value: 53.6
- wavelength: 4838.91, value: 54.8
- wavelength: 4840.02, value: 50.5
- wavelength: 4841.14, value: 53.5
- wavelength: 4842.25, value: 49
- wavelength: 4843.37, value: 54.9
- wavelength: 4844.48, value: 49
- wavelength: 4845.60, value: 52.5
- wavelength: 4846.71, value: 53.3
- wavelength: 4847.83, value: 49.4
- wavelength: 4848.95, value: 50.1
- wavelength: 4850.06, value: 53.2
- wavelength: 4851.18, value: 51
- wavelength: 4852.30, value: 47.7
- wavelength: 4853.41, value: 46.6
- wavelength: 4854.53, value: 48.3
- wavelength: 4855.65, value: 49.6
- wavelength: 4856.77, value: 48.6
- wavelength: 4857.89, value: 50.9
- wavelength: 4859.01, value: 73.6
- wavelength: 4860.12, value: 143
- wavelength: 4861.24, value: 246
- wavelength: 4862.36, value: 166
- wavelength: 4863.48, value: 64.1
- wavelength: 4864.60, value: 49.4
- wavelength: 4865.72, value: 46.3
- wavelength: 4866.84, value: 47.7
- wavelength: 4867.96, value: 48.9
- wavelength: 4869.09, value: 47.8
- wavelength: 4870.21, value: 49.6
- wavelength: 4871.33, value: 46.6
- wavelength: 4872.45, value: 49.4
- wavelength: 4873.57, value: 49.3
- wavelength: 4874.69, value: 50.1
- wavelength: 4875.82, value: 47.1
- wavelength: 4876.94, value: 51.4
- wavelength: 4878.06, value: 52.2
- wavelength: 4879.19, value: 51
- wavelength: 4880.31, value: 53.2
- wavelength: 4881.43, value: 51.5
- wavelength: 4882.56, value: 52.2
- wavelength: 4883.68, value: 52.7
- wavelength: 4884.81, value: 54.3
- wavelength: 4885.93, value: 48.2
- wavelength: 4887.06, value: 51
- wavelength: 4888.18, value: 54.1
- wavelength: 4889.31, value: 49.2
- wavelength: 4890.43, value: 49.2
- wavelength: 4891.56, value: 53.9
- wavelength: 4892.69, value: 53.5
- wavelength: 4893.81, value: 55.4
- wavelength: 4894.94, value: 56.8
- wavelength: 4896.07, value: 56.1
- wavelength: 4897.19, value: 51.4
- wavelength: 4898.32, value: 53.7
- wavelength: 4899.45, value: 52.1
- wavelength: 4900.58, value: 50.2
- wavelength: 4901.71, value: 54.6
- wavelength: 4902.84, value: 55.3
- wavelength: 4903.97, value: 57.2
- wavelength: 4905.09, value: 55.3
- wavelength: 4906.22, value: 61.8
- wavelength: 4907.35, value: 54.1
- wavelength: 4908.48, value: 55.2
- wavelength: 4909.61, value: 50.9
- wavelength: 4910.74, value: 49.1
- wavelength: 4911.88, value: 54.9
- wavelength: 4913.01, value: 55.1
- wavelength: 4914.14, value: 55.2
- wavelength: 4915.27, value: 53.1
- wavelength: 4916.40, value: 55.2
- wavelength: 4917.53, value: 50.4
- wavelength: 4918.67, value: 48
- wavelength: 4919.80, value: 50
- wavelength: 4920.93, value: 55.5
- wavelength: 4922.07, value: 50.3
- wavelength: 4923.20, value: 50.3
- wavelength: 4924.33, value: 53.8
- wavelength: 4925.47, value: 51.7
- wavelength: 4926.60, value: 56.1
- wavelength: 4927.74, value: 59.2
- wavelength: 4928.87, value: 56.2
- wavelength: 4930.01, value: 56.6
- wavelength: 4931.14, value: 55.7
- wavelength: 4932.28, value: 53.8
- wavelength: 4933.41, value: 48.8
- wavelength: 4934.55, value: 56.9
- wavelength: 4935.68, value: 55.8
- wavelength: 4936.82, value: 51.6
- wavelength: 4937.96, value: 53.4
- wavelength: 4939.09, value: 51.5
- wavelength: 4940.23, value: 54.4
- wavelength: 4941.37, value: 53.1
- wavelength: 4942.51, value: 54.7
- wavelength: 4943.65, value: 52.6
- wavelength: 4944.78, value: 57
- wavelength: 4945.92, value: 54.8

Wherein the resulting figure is 3.9 angstrom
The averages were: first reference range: 69.6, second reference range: 54.8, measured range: 52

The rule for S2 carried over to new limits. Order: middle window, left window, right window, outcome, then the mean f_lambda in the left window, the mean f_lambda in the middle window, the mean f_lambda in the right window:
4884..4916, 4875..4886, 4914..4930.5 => -0.8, 51.5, 53.6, 53.4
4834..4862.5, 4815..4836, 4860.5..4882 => -2.2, 55.1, 66.5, 67.3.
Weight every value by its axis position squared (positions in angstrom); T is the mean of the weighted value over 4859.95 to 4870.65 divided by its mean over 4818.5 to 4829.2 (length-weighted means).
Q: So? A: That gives 1.7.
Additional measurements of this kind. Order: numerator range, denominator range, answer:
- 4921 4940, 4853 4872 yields 0.74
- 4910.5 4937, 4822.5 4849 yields 1.04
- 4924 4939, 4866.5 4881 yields 1.12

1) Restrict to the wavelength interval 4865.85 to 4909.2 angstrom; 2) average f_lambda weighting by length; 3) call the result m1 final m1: 52.1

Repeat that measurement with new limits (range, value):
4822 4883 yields 59.4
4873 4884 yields 51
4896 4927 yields 53.4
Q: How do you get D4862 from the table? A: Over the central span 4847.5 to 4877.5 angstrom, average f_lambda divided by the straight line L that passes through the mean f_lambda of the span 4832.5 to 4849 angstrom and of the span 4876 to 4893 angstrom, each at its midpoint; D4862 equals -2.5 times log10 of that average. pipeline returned -0.25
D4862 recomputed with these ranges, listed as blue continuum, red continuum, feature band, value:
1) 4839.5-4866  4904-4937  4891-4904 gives 0.10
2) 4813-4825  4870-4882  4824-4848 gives 0.03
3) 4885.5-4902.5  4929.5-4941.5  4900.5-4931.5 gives -0.01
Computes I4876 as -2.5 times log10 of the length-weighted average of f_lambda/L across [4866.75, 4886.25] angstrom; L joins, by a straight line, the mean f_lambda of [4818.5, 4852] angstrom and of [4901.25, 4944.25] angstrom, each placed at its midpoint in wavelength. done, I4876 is 0.07 mag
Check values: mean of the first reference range 53.3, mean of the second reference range 53.9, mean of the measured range 50.3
